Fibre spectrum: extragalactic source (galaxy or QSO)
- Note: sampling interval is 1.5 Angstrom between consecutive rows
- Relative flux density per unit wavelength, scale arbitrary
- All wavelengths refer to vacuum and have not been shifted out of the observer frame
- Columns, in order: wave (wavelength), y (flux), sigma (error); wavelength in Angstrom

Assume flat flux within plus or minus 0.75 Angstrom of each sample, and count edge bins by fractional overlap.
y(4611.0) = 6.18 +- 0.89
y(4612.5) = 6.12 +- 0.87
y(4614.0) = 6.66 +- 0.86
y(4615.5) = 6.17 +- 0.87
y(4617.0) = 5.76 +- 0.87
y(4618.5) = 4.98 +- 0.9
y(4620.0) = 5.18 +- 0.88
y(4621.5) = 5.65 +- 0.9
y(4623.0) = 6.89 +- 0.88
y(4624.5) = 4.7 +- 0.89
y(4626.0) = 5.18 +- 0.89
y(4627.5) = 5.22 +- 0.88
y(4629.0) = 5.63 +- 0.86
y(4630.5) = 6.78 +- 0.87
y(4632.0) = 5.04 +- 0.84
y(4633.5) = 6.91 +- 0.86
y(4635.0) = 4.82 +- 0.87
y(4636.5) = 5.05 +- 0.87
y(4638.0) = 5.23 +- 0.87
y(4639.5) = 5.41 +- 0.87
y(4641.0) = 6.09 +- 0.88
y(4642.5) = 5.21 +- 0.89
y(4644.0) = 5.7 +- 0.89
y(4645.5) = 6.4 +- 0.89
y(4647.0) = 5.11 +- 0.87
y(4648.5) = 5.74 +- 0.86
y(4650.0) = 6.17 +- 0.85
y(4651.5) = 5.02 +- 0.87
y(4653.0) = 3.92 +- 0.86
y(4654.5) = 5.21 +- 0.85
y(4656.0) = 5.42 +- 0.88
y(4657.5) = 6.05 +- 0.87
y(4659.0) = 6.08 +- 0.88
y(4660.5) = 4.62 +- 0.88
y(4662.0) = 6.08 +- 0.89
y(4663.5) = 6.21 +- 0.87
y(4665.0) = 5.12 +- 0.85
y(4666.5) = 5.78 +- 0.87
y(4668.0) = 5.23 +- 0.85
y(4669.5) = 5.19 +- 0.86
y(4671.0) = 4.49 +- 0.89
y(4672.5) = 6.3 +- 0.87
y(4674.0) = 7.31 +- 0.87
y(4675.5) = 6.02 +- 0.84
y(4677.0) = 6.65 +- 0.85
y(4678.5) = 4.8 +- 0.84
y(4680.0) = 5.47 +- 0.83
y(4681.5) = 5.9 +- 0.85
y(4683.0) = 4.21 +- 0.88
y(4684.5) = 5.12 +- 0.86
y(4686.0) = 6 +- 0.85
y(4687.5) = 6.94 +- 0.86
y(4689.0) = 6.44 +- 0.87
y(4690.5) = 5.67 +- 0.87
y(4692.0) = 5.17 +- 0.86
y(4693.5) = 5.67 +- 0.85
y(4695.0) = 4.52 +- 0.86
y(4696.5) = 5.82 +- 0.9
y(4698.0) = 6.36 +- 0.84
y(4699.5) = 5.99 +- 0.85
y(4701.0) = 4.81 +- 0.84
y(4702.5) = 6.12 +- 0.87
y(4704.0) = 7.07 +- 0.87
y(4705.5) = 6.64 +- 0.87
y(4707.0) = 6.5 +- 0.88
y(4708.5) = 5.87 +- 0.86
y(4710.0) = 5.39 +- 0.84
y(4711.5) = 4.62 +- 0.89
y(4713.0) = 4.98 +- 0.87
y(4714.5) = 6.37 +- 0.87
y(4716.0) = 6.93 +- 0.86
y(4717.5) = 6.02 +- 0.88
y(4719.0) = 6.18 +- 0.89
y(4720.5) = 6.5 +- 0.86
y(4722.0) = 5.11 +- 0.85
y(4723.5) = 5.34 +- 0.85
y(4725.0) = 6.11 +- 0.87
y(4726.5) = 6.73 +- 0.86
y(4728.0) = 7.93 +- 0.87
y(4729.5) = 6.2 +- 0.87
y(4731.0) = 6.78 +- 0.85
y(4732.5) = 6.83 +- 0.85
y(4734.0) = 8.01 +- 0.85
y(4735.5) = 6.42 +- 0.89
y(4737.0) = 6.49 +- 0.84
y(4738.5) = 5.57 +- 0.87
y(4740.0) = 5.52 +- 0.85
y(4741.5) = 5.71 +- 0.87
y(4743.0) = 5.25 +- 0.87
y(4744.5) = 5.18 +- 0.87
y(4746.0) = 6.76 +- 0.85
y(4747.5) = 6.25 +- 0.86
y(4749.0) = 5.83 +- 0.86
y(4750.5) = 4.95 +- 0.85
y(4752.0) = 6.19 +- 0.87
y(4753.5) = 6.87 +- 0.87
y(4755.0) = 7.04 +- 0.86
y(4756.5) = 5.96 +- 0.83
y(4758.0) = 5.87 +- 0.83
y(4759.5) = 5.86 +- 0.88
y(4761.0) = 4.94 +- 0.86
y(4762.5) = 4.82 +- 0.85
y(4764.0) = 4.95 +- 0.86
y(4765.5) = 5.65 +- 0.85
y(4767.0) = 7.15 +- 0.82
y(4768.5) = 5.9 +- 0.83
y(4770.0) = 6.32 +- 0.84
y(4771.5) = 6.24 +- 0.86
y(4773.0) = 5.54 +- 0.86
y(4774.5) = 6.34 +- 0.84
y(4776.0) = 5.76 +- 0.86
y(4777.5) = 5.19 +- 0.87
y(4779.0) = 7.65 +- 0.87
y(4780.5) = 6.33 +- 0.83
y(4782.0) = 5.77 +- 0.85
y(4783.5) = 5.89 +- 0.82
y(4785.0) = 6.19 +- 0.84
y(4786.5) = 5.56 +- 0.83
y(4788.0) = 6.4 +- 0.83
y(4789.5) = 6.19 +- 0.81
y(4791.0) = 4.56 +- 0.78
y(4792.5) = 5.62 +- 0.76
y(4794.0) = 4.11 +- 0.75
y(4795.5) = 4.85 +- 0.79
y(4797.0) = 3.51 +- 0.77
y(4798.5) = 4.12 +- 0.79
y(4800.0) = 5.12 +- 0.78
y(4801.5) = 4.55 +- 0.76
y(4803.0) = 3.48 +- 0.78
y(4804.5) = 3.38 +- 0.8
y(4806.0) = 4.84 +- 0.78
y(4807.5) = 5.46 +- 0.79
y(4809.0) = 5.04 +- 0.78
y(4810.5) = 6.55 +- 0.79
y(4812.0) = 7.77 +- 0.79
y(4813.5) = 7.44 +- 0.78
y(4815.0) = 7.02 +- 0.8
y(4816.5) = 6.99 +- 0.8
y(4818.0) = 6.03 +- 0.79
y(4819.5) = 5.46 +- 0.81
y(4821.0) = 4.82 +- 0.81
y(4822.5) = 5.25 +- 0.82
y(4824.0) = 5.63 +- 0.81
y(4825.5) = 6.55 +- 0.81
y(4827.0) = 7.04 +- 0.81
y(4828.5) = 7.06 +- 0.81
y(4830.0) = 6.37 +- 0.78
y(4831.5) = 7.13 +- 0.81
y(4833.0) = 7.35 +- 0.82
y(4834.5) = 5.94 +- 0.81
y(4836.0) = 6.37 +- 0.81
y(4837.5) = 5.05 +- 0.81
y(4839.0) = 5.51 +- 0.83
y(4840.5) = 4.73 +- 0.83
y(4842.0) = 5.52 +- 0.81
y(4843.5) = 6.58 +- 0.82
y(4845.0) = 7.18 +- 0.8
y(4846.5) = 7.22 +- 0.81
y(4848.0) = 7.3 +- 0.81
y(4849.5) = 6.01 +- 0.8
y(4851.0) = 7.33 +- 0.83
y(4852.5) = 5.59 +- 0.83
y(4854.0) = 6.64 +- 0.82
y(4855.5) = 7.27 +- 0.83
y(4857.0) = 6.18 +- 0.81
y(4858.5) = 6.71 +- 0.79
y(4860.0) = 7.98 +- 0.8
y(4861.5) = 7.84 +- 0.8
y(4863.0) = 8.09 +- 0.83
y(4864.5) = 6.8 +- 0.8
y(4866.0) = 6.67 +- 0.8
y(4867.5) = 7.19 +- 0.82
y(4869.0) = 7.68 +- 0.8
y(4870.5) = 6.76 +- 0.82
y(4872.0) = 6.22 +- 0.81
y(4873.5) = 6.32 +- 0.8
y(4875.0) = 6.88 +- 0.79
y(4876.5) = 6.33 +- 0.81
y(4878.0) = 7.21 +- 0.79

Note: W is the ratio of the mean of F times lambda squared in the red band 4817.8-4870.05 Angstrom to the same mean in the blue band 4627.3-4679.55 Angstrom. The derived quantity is 1.26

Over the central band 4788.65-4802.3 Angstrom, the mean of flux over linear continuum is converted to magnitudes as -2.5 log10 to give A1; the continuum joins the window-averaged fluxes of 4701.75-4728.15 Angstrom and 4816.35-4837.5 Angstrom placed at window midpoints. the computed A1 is 0.29 mag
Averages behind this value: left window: 6.09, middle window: 4.74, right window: 6.22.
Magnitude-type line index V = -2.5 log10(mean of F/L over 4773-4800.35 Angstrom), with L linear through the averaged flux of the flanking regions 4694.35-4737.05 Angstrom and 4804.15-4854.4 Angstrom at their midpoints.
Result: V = 0.12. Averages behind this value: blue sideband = 6.16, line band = 5.52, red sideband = 6.2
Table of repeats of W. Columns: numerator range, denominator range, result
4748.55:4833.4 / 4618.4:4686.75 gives 1.11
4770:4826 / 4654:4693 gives 1.04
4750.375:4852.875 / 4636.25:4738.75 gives 1.06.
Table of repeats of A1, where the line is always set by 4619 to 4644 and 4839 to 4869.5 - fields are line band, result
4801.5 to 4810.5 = 0.37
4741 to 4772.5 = 0.06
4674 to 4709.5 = 0.01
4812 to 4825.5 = 0.07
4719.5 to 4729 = -0.04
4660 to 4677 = 0.01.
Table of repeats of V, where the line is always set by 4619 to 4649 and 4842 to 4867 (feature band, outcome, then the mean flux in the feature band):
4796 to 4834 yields 0.16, 5.75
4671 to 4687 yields 0.02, 5.74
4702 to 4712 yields -0.01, 6.06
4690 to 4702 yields 0.09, 5.51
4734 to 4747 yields 0.04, 5.99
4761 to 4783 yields 0.09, 5.94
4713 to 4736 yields -0.05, 6.45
